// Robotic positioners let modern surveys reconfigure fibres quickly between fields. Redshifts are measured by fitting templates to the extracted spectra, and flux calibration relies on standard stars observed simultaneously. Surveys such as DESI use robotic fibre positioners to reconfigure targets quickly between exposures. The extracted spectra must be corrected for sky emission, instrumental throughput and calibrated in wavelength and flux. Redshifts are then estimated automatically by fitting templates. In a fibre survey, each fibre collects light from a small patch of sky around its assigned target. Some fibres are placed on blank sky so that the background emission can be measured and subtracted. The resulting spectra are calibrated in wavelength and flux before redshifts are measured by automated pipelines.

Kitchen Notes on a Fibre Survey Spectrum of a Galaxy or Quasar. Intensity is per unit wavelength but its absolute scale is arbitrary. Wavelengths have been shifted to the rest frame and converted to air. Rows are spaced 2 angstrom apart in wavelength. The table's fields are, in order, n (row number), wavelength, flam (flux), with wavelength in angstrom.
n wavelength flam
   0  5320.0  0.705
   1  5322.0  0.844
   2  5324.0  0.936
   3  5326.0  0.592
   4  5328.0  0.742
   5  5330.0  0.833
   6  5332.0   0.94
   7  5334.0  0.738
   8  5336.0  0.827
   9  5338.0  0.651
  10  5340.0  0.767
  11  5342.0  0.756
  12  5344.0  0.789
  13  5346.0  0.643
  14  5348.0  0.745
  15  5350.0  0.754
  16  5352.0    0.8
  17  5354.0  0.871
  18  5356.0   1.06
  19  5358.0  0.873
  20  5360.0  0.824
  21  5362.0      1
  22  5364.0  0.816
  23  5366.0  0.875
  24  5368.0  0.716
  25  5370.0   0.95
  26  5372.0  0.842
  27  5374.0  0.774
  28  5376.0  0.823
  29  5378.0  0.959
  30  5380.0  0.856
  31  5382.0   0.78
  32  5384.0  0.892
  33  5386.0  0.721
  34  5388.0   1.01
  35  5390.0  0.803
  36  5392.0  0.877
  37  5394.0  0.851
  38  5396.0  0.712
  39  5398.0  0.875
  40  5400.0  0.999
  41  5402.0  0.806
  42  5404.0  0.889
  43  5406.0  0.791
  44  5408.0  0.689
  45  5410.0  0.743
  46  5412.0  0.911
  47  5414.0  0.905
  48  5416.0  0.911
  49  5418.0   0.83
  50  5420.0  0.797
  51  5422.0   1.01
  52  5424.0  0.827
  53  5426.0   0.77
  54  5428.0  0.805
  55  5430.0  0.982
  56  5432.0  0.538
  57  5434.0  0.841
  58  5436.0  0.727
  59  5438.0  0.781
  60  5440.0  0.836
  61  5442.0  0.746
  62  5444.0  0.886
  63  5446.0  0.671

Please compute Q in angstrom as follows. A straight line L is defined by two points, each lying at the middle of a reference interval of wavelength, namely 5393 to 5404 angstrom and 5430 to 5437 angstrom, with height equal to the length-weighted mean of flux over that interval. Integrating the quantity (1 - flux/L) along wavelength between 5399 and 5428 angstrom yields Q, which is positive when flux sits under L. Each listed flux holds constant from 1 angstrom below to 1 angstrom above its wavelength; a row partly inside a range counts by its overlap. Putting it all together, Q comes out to -1.5 angstrom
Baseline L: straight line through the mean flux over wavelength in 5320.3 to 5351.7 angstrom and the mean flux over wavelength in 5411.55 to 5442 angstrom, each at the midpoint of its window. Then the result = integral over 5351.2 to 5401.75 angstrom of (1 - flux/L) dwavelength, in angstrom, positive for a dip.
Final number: -4.2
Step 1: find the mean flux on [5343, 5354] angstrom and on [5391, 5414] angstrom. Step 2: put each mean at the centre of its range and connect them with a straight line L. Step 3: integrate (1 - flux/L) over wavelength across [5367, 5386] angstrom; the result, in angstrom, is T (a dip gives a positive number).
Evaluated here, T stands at -0.9 angstrom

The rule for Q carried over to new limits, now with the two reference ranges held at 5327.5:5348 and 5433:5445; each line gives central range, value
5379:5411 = -1.76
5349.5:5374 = -2.76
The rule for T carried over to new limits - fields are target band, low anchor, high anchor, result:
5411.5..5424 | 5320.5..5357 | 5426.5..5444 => -1.6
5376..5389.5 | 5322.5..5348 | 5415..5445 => -1.2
